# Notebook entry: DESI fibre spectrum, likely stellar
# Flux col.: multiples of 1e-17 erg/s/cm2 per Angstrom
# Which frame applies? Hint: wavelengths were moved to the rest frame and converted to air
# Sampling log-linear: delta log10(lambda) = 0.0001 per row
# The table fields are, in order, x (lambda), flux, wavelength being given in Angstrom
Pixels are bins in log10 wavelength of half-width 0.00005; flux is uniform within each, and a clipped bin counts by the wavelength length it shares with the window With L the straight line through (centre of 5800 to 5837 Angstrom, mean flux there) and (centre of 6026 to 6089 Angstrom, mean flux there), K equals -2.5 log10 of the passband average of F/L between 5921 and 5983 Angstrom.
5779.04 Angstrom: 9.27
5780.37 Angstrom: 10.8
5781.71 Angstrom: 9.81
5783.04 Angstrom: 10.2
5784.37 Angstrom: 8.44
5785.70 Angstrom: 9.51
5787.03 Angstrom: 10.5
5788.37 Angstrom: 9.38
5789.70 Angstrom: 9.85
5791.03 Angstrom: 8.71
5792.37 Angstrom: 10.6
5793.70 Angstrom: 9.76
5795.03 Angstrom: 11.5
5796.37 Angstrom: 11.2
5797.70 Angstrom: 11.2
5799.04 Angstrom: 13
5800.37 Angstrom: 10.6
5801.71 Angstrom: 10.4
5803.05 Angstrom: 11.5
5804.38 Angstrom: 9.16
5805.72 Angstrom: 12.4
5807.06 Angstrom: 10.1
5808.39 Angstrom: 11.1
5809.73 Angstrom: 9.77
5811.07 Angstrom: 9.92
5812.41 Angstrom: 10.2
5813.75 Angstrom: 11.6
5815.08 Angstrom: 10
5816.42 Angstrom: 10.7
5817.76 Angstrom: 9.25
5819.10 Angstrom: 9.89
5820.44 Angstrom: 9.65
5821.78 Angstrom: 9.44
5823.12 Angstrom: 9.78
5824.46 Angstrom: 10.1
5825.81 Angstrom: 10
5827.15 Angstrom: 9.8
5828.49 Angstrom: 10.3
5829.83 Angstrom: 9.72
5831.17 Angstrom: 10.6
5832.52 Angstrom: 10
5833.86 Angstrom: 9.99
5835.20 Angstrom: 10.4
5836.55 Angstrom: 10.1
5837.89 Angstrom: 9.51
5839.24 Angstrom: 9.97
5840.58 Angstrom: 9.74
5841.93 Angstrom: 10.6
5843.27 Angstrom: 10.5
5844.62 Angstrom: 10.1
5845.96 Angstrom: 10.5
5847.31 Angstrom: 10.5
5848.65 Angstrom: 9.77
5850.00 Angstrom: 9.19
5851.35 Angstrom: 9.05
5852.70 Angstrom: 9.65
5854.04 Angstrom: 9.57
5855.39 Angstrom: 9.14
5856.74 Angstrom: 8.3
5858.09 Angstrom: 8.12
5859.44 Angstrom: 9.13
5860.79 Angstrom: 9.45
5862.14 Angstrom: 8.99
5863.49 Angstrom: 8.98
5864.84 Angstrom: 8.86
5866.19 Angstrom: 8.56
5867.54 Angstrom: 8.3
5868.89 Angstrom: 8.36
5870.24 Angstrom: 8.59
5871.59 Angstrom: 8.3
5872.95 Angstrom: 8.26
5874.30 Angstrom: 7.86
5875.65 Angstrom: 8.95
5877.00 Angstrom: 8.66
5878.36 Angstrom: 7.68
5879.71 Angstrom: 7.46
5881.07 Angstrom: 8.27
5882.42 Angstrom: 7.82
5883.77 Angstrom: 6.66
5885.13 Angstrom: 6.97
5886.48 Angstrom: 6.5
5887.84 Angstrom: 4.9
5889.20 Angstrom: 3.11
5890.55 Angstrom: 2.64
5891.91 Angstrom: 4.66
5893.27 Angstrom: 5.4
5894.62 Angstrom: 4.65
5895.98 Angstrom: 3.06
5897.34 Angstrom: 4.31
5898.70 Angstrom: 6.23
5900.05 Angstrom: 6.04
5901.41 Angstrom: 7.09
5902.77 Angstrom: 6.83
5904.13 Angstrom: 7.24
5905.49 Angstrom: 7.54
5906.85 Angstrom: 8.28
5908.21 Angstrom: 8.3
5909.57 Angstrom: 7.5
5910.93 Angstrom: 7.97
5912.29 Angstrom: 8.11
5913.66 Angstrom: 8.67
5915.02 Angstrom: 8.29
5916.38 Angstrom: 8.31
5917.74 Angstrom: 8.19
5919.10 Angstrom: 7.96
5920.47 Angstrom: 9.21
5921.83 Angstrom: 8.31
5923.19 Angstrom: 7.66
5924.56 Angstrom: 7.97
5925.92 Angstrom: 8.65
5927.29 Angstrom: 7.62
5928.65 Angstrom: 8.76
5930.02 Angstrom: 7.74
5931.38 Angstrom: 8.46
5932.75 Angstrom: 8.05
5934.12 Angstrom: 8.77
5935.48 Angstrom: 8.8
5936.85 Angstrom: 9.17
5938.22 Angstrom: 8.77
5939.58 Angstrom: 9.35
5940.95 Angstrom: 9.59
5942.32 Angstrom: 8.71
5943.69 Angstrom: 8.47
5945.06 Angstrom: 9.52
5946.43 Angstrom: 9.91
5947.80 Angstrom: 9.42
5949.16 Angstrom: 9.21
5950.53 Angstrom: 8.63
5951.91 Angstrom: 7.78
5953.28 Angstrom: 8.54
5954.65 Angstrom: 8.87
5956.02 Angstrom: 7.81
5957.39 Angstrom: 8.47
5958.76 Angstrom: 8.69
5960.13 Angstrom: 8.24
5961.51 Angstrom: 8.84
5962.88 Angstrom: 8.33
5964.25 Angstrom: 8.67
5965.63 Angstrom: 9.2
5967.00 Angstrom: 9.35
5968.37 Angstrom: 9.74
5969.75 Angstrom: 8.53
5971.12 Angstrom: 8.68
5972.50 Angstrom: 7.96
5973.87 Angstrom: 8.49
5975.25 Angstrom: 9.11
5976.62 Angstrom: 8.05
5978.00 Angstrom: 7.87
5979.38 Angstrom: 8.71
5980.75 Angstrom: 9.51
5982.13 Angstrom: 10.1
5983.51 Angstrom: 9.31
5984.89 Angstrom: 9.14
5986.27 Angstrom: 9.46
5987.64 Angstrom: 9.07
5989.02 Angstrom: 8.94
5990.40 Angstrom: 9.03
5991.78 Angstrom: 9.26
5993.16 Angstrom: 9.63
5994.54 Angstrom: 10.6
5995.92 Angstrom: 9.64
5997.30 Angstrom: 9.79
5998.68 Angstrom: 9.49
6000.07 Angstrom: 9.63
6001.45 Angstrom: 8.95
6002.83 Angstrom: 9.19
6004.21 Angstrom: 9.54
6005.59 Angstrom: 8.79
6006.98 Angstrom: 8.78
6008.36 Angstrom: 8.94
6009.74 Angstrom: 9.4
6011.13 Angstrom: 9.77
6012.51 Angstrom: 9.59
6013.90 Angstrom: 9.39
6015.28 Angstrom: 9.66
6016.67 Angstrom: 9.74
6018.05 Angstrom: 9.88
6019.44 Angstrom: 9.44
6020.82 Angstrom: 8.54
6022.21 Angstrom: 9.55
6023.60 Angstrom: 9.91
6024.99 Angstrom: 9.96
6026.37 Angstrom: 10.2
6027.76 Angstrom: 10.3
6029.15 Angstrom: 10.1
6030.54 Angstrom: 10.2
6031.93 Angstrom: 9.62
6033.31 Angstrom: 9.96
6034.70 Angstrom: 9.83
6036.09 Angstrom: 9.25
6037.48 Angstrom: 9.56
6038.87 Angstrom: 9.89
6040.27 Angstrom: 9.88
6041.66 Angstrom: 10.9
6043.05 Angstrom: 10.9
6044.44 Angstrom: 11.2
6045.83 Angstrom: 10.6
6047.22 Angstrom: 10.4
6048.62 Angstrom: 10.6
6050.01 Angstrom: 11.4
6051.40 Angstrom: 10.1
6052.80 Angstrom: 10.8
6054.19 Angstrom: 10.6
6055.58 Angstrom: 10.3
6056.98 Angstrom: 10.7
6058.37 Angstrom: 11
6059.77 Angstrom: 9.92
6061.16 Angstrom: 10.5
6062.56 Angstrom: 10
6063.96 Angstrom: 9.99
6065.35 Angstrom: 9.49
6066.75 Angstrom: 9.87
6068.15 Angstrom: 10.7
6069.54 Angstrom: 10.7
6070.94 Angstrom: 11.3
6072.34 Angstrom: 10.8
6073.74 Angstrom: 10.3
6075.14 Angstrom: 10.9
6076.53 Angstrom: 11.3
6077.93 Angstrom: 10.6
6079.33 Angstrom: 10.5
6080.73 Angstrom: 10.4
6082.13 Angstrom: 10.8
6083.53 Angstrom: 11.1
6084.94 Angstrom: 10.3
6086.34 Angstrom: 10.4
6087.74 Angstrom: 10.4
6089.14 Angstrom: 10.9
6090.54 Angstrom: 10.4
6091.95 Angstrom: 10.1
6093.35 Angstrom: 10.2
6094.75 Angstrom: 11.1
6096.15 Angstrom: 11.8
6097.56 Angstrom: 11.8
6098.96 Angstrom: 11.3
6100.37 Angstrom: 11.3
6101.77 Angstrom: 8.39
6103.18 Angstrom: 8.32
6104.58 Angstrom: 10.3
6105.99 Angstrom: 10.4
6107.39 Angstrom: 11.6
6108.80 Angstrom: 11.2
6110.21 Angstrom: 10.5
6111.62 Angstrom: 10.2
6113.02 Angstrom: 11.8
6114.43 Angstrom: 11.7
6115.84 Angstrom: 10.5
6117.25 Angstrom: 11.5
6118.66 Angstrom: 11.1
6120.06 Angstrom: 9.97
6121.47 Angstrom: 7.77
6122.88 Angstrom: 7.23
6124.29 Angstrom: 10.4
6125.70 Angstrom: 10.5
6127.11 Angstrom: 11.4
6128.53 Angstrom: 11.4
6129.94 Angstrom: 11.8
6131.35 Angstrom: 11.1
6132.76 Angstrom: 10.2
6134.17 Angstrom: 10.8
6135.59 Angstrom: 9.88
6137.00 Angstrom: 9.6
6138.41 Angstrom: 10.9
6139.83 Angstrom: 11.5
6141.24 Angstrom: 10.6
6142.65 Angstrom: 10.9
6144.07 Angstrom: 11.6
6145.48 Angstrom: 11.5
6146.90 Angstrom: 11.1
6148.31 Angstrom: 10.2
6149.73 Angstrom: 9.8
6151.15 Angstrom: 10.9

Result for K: 0.19 mag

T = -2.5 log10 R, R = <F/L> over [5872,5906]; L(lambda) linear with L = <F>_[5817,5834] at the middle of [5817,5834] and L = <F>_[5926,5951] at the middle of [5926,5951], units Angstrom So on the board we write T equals 0.41 mag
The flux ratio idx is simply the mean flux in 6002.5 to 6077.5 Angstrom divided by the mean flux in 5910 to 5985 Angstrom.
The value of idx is 1.17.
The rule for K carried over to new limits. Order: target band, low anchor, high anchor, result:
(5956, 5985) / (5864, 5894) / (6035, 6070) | 0.01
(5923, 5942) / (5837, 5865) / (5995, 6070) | 0.14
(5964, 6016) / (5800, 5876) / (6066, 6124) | 0.11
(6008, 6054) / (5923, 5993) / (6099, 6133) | -0.05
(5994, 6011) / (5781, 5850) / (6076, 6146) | 0.12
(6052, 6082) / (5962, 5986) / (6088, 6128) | -0.05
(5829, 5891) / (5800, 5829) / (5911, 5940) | 0.10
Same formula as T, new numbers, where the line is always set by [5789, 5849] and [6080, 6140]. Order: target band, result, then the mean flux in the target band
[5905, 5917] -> 0.27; 8.11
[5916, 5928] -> 0.26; 8.21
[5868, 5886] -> 0.28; 7.98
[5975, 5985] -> 0.17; 8.96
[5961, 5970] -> 0.16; 8.98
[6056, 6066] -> 0.03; 10.2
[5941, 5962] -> 0.19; 8.76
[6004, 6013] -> 0.14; 9.24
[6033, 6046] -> 0.03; 10.2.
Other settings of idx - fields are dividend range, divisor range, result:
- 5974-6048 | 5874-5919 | 1.41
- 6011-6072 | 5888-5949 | 1.34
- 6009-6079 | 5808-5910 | 1.20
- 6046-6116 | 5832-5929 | 1.32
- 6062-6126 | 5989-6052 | 1.07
